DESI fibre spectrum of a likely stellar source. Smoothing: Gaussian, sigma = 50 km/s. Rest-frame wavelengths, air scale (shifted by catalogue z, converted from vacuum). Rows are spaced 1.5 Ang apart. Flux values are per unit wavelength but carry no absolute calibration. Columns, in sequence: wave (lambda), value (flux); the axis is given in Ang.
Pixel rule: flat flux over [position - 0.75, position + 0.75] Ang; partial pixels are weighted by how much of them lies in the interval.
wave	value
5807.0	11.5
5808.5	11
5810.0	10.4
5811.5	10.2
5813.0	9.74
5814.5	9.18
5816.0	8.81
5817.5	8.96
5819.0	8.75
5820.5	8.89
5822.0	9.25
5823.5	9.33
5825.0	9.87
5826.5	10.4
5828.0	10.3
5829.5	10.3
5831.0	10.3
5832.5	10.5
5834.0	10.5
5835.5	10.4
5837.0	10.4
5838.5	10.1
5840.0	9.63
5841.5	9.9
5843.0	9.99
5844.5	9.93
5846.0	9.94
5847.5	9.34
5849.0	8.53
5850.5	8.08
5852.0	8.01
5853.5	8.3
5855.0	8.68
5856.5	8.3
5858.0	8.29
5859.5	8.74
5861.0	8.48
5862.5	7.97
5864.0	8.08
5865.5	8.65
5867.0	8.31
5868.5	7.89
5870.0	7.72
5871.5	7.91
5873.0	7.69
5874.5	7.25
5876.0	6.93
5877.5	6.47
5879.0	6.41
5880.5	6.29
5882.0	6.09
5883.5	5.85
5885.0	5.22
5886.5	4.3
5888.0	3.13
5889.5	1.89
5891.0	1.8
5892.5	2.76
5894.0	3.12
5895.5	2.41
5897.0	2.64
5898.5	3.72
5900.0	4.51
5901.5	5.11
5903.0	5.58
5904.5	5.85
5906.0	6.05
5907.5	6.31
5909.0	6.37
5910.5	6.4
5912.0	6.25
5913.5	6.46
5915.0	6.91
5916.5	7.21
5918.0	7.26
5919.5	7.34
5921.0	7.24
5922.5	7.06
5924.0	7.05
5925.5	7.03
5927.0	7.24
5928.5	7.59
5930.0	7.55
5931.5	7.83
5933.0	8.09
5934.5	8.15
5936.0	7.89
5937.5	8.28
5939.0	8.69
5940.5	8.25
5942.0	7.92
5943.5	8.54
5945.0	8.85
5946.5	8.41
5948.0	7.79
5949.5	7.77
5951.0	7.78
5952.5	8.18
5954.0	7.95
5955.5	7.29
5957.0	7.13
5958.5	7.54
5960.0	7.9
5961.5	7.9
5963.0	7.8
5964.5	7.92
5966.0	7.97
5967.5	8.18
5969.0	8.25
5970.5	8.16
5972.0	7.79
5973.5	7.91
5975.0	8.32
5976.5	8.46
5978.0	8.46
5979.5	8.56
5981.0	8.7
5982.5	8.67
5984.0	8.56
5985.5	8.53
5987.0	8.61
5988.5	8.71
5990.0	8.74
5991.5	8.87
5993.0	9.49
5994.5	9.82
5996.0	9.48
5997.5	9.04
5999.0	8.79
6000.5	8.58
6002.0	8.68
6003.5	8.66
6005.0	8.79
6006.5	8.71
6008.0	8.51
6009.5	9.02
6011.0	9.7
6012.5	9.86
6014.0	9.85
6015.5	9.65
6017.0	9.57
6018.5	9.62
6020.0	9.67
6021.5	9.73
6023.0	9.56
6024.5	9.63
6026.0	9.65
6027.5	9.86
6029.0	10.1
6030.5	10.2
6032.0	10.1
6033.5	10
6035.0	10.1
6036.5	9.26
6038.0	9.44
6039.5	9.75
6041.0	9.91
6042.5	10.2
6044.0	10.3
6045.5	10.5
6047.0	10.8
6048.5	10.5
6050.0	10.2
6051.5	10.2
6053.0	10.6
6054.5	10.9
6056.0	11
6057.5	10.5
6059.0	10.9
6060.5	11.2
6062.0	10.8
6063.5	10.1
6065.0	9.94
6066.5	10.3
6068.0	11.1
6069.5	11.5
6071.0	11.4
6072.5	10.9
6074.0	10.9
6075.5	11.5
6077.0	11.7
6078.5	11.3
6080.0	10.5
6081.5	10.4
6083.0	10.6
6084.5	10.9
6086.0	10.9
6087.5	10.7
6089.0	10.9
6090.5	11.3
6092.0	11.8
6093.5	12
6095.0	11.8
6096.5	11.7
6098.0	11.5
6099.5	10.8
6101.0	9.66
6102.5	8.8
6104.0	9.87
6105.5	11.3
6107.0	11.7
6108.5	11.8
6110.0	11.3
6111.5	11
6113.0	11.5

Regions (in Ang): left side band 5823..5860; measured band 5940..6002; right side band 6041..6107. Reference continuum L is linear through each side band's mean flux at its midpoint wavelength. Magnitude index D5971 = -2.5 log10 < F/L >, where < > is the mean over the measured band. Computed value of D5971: 0.22 mag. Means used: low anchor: 9.53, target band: 8.34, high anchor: 10.8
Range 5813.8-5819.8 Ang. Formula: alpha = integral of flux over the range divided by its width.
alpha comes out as 8.92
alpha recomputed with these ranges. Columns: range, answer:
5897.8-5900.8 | 4.14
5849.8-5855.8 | 8.27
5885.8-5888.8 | 3.67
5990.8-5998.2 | 9.35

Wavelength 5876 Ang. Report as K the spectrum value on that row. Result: 6.93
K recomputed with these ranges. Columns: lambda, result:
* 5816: 8.81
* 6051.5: 10.2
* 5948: 7.79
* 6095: 11.8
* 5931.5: 7.83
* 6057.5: 10.5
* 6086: 10.9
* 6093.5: 12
